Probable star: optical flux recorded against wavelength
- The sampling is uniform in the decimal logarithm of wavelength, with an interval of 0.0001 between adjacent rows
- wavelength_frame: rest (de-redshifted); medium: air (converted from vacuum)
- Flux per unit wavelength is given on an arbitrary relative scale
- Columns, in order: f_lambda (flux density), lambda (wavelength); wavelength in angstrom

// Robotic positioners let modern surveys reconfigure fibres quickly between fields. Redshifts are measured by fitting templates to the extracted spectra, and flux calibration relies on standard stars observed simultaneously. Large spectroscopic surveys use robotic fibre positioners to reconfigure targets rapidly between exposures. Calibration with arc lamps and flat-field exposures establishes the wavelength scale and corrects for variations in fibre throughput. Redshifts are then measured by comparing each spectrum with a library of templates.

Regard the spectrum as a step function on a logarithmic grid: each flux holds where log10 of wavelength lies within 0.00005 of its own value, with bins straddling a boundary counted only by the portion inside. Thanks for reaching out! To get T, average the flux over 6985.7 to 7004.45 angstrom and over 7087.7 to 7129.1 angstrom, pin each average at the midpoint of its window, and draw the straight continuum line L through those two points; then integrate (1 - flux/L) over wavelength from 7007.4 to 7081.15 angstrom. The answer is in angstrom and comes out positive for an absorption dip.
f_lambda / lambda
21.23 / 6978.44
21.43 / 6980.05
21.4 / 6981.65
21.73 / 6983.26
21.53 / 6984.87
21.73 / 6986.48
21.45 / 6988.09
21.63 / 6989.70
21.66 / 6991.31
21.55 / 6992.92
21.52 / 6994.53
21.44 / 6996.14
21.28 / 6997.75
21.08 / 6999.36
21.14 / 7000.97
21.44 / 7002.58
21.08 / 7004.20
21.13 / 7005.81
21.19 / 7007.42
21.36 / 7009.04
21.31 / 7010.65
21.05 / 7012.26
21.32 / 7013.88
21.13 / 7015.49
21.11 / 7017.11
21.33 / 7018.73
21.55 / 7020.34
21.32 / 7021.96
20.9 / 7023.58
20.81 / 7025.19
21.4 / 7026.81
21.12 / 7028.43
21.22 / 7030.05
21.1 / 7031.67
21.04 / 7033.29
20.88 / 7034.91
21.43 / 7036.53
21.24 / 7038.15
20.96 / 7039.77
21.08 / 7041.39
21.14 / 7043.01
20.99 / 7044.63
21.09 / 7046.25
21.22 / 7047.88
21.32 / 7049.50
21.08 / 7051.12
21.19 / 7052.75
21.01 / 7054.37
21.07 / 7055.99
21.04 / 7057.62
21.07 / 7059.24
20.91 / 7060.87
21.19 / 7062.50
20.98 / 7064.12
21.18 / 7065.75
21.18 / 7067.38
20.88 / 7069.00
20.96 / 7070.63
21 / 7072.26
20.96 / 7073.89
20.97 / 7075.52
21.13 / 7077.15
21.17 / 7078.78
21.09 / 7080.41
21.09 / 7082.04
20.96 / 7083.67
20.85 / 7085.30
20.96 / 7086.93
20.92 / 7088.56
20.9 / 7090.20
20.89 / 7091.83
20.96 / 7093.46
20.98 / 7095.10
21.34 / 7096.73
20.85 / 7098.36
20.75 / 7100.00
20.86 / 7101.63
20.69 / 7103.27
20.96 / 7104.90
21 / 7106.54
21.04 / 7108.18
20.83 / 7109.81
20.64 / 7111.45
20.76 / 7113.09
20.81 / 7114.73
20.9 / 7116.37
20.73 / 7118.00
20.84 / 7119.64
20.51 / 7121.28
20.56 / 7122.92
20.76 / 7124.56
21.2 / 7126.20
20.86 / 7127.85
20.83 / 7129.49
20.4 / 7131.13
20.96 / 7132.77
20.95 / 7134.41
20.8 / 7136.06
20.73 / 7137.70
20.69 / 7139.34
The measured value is 0.2 angstrom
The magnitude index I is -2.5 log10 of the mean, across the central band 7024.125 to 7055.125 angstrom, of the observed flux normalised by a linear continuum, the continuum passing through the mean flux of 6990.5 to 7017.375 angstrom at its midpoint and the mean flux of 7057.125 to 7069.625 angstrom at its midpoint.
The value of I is 0.00 mag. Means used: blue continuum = 21.3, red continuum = 21.1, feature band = 21.1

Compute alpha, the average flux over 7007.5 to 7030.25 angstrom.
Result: 21.2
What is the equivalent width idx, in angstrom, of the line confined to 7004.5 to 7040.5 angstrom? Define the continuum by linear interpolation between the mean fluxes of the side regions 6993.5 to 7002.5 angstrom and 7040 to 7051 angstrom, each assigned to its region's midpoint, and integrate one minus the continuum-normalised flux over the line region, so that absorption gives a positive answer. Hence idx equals 0.09 angstrom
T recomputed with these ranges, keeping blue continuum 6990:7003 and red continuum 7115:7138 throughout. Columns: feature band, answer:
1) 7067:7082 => 0.0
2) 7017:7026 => 0.0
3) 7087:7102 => 0.0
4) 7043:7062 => 0.0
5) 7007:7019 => 0.1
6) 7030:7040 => 0.0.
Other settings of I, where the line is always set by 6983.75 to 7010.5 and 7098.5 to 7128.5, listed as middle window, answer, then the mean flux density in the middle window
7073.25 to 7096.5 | 0.00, 21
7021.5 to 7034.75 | 0.01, 21.1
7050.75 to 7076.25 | 0.00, 21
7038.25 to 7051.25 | 0.00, 21.1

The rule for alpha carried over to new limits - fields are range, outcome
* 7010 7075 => 21.1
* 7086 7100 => 21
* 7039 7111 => 21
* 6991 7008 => 21.3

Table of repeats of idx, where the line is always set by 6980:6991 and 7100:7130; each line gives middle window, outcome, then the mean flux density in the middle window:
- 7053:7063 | 0.0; 21.1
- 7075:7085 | 0.0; 21.1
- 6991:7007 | 0.1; 21.3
